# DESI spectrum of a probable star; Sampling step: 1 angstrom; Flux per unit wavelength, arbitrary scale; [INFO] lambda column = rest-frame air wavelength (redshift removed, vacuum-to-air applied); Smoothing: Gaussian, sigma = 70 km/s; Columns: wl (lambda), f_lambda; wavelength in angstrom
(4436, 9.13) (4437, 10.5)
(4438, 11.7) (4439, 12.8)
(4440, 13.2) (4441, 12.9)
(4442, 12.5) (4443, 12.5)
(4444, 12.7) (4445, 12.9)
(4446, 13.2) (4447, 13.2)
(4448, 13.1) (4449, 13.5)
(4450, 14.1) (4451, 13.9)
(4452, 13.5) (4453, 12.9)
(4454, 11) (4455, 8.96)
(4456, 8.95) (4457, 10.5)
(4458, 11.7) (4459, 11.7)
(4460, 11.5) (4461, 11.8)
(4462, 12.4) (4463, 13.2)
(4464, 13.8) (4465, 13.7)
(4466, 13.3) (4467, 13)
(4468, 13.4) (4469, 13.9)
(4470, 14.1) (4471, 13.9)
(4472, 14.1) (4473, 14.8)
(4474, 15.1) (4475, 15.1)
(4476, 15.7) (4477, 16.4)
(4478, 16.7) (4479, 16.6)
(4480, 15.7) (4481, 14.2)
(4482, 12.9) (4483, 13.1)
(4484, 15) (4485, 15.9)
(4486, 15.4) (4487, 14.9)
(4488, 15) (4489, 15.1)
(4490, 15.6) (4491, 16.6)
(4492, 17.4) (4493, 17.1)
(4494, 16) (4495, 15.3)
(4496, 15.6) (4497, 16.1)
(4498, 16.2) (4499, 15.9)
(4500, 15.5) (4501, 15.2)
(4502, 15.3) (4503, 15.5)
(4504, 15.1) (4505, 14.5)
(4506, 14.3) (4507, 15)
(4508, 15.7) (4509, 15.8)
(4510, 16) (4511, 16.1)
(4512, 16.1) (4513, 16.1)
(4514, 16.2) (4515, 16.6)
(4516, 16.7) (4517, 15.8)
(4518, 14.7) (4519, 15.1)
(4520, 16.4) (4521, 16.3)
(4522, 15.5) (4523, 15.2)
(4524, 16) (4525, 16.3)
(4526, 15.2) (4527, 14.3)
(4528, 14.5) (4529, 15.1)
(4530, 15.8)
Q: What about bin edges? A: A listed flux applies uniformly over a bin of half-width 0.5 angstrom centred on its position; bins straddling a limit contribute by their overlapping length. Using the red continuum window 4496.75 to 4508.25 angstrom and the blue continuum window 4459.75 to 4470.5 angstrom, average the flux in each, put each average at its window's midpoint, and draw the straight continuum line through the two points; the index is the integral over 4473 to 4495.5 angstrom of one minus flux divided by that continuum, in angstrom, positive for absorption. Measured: -1.9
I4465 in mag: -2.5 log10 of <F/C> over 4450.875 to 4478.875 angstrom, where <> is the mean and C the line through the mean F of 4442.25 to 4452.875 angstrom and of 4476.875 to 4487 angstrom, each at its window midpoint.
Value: 0.08 mag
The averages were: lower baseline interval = 13.2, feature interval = 13.2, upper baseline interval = 15.1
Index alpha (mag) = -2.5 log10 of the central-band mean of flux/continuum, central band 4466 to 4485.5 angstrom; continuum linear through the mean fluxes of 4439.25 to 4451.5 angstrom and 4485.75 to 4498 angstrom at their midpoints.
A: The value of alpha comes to 0.018 mag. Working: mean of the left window 13.1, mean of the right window 15.9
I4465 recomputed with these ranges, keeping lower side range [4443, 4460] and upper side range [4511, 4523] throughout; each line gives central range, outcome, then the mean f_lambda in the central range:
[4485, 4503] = -0.08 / 15.8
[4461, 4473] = -0.03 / 13.5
